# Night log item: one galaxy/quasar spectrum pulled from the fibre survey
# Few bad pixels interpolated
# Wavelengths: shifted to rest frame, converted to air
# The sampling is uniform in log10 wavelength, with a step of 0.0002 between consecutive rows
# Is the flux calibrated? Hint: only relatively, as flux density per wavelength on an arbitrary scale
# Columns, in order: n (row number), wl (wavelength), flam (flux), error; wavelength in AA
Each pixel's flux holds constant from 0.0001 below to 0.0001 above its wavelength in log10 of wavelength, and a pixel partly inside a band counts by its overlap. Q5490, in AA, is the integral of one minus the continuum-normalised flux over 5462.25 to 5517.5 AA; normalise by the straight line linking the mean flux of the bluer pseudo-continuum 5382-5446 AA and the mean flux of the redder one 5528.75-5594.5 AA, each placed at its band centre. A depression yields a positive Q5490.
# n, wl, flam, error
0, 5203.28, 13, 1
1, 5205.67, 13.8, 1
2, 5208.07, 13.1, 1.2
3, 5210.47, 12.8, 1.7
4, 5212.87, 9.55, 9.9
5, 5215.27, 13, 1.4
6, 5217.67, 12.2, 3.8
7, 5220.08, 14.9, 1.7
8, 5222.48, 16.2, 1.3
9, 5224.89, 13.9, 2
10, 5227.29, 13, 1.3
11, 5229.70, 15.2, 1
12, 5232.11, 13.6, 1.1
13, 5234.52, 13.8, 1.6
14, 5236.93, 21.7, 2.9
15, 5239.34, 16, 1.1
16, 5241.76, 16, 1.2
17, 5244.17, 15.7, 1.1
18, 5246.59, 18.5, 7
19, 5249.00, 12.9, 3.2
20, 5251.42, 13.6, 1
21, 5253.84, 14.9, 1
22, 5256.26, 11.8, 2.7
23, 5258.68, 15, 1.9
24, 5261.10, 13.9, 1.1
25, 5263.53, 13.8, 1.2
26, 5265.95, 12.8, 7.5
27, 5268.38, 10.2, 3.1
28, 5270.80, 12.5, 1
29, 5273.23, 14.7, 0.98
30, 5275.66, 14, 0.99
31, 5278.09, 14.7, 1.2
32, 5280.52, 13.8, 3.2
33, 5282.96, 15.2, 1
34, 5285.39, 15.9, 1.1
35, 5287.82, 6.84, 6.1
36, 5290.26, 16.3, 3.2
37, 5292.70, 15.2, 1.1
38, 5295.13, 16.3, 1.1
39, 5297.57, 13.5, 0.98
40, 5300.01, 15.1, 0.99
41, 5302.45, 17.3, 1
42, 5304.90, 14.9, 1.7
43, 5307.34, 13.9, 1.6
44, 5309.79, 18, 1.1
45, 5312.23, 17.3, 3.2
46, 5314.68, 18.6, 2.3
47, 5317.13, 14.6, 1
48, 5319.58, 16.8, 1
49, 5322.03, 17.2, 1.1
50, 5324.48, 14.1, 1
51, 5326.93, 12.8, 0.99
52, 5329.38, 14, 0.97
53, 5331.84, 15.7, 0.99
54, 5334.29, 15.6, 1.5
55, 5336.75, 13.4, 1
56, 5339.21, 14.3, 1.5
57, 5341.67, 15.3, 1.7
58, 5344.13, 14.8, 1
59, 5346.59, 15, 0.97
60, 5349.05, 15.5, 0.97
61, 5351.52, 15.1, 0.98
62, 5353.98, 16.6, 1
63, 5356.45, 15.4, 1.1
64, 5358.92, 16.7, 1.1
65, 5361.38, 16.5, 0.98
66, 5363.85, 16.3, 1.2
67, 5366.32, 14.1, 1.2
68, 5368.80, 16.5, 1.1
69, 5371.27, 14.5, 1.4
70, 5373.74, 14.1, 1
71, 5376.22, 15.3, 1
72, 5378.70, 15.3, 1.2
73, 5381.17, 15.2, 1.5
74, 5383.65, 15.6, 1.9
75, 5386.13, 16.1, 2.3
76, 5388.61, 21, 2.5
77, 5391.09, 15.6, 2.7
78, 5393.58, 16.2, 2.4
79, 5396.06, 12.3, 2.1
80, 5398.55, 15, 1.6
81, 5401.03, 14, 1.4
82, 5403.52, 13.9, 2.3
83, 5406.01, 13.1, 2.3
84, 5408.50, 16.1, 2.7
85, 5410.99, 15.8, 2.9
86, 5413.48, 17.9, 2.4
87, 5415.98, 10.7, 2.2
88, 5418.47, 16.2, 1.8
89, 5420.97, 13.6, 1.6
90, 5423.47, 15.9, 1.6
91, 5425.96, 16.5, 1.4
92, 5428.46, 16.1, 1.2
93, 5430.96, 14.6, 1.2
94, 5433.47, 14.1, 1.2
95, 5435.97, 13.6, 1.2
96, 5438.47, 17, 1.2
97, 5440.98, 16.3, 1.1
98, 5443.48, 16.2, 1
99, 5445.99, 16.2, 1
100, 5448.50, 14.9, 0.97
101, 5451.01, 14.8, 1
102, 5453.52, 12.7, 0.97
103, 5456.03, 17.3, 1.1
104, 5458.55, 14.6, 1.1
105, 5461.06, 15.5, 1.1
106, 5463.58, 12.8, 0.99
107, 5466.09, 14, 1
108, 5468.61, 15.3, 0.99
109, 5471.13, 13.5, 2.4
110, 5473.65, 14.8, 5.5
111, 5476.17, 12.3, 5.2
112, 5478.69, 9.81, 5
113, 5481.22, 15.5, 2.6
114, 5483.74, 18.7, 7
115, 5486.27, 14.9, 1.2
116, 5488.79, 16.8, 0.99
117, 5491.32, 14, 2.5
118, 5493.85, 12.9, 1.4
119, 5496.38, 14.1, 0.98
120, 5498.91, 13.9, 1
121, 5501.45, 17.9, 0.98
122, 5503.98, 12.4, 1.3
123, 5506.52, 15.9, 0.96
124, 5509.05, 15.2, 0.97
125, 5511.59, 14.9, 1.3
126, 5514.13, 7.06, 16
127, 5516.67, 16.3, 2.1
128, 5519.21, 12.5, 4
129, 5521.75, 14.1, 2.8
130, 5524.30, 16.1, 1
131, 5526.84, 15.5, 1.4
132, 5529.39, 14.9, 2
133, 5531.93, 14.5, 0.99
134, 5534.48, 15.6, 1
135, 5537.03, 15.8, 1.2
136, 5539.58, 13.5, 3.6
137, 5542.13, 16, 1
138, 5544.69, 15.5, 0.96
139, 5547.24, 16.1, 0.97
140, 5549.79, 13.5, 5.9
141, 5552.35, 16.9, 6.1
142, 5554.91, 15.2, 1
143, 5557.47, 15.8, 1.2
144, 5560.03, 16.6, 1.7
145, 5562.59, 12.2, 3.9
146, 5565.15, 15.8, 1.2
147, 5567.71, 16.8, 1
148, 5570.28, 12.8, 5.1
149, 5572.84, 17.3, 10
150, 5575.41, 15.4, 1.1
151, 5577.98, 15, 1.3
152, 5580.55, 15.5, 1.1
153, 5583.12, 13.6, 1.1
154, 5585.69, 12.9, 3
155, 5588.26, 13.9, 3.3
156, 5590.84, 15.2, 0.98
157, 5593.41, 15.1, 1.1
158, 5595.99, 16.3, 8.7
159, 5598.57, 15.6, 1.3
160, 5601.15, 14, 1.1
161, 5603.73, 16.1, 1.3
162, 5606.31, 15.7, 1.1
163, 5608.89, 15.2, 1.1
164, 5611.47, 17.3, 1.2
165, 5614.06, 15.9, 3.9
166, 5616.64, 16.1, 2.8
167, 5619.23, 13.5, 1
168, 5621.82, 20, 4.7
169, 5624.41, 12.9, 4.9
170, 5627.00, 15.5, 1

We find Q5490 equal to 3.6 AA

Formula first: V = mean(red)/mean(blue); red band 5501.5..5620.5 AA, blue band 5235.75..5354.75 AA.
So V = 1.00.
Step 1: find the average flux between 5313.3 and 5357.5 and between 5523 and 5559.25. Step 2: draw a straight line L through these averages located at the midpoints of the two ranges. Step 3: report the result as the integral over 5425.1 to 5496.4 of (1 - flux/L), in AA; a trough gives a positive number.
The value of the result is 2.4 AA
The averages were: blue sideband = 15.3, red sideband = 15.4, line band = 14.8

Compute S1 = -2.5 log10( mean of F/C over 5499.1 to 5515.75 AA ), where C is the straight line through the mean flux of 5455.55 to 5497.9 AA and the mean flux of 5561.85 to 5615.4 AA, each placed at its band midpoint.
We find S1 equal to 0.05 mag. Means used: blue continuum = 14.5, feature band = 13.9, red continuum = 15.2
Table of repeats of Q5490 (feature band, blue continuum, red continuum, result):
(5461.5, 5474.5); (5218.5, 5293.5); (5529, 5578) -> 0.75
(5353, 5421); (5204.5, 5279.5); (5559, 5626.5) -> -3.63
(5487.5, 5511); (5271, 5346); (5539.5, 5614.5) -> 0.58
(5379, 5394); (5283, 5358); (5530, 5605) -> -1.37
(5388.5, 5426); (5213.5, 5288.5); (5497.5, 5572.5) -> -1.20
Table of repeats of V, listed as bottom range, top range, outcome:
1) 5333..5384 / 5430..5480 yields 0.95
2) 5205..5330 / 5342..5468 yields 1.05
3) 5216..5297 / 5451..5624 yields 1.04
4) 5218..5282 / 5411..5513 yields 1.03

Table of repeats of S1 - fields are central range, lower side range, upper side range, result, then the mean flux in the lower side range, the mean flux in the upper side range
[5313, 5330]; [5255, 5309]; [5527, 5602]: -0.101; 14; 15.1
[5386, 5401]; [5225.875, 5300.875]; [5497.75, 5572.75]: -0.090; 14.4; 14.8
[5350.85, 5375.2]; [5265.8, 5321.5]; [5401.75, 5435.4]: -0.052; 14.8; 14.9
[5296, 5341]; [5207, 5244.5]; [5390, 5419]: -0.062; 14.4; 14.7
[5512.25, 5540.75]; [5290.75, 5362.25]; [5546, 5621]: 0.082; 15.5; 15.2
